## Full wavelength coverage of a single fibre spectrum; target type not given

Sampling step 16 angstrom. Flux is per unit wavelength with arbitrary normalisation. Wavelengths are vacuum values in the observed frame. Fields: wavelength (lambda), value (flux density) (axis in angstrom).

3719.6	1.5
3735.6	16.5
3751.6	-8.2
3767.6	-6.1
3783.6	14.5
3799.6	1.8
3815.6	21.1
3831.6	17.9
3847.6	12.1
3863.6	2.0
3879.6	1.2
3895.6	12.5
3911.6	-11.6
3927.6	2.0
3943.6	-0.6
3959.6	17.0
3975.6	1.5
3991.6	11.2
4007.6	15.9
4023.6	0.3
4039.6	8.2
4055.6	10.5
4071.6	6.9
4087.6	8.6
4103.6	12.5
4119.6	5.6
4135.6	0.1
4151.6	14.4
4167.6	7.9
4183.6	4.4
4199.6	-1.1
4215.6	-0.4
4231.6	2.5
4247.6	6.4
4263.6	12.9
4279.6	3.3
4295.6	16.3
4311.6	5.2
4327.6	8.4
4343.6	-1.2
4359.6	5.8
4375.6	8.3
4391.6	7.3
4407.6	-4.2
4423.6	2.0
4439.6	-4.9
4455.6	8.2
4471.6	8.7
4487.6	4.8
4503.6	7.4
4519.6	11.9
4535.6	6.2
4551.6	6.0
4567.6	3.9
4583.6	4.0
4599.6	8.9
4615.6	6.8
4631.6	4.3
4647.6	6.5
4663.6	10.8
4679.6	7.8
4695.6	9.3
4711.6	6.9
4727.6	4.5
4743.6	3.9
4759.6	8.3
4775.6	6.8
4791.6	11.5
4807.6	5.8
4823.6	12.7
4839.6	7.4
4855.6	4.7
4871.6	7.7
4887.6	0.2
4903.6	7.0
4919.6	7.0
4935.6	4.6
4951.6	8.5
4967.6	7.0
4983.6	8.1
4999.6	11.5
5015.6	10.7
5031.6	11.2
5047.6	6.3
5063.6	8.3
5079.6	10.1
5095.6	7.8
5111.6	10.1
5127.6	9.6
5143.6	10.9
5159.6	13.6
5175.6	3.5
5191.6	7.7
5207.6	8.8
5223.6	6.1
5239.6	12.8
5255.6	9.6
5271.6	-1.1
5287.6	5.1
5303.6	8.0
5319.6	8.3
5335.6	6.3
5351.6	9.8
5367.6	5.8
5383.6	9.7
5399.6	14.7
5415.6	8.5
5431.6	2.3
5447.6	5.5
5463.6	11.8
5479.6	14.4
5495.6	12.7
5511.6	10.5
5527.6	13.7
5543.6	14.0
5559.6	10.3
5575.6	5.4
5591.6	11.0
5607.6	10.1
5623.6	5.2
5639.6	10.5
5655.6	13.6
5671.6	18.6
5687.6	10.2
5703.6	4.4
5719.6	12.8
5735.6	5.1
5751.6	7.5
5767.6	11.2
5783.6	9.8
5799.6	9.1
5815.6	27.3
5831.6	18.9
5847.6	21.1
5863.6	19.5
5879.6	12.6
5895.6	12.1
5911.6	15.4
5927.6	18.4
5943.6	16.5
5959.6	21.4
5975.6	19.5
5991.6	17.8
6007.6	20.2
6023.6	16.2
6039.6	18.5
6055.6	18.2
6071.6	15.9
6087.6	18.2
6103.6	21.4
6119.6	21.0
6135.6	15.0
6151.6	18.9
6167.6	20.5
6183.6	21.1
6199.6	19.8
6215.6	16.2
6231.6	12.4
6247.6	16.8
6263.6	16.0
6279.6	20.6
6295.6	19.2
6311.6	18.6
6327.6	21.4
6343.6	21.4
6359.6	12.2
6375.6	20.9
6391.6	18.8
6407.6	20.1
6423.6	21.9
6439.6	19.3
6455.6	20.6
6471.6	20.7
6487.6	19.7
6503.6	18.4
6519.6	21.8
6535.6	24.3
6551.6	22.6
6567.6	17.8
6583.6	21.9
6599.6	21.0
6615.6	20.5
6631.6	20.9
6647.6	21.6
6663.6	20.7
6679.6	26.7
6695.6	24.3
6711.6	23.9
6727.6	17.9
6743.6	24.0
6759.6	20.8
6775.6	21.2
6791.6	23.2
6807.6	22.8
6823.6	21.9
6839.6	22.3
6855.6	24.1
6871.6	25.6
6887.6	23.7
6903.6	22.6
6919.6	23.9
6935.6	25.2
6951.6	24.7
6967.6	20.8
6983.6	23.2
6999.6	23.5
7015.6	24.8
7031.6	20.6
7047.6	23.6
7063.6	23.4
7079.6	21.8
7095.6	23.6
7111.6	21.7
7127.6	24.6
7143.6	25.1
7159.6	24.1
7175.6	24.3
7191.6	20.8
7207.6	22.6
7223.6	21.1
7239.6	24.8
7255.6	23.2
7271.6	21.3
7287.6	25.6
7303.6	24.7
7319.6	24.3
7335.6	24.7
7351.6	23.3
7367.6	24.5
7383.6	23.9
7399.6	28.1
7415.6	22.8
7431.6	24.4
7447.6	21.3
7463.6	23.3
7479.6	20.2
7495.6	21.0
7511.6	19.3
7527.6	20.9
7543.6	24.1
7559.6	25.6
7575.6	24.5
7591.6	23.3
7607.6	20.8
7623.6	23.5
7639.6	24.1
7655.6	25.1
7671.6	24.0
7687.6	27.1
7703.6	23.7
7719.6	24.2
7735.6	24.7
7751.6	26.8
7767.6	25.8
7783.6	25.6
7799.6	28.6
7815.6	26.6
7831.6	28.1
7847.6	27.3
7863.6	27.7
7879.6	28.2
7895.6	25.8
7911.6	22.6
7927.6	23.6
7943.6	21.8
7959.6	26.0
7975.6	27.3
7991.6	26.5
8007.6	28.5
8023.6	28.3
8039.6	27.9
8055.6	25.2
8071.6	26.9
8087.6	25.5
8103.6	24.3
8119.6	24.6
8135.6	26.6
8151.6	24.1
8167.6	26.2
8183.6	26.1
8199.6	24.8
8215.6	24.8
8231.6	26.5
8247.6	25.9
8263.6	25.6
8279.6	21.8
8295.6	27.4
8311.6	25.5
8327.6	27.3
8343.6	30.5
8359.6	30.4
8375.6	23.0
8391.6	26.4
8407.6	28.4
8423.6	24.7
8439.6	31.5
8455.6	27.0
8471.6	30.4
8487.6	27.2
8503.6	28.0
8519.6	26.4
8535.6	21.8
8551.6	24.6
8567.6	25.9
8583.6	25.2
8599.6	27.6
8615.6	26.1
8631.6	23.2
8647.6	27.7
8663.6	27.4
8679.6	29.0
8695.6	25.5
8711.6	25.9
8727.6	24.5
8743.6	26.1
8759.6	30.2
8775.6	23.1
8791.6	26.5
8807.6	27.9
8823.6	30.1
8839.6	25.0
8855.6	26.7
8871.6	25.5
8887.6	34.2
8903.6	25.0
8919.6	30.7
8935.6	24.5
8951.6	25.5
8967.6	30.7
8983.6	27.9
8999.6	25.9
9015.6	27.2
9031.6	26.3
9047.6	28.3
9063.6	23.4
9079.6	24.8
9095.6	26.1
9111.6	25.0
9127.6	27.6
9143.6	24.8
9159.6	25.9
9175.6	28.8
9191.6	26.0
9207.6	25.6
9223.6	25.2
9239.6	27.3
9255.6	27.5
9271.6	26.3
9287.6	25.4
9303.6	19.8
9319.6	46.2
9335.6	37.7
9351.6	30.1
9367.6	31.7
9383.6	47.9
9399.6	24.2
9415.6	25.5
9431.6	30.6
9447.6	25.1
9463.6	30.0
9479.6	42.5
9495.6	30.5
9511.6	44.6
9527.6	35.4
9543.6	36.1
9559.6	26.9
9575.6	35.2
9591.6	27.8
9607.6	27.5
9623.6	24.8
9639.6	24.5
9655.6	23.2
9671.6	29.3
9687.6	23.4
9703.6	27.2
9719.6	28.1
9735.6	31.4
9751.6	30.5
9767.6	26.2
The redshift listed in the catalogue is 0.45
